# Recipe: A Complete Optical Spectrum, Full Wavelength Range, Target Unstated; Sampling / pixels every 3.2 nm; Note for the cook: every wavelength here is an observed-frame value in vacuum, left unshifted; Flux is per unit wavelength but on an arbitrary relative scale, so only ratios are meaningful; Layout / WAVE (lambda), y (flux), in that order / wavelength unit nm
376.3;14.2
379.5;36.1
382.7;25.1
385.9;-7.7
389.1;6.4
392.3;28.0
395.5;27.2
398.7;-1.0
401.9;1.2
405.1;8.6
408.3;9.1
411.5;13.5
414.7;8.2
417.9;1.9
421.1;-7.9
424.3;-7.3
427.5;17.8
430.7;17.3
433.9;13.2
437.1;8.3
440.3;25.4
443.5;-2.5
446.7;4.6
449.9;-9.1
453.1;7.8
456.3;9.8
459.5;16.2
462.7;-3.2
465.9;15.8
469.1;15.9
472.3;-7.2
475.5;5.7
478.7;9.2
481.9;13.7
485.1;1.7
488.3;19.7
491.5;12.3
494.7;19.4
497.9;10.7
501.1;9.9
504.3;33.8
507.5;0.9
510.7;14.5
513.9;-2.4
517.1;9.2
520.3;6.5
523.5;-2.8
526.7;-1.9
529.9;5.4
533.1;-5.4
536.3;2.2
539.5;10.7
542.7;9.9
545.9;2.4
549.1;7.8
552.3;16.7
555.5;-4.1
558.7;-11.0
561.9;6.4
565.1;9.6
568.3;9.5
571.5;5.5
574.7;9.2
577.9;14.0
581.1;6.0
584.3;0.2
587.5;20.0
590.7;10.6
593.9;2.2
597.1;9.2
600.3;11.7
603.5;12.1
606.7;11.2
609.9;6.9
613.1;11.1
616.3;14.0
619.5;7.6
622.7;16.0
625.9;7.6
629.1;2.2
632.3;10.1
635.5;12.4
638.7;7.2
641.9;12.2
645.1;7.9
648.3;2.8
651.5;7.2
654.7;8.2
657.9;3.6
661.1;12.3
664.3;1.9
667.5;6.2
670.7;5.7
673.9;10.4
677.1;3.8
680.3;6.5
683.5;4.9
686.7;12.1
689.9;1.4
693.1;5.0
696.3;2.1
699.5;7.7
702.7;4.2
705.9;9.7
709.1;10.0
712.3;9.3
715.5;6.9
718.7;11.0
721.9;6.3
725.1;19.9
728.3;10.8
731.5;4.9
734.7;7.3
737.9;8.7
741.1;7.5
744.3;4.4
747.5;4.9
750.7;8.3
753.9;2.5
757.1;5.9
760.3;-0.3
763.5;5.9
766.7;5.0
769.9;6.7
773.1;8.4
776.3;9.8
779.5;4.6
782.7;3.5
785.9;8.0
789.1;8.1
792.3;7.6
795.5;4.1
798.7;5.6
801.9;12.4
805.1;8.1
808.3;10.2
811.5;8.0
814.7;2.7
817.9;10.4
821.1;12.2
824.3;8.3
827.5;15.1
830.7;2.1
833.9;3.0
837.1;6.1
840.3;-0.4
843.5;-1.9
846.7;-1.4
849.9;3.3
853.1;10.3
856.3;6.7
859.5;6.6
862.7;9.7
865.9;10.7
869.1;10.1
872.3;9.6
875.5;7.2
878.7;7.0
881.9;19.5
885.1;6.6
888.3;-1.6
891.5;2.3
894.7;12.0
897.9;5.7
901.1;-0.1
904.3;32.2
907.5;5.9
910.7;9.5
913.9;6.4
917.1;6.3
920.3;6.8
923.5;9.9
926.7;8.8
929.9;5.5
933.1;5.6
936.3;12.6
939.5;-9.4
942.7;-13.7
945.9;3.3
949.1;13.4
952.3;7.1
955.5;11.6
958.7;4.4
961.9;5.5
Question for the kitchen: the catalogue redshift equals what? 1.425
